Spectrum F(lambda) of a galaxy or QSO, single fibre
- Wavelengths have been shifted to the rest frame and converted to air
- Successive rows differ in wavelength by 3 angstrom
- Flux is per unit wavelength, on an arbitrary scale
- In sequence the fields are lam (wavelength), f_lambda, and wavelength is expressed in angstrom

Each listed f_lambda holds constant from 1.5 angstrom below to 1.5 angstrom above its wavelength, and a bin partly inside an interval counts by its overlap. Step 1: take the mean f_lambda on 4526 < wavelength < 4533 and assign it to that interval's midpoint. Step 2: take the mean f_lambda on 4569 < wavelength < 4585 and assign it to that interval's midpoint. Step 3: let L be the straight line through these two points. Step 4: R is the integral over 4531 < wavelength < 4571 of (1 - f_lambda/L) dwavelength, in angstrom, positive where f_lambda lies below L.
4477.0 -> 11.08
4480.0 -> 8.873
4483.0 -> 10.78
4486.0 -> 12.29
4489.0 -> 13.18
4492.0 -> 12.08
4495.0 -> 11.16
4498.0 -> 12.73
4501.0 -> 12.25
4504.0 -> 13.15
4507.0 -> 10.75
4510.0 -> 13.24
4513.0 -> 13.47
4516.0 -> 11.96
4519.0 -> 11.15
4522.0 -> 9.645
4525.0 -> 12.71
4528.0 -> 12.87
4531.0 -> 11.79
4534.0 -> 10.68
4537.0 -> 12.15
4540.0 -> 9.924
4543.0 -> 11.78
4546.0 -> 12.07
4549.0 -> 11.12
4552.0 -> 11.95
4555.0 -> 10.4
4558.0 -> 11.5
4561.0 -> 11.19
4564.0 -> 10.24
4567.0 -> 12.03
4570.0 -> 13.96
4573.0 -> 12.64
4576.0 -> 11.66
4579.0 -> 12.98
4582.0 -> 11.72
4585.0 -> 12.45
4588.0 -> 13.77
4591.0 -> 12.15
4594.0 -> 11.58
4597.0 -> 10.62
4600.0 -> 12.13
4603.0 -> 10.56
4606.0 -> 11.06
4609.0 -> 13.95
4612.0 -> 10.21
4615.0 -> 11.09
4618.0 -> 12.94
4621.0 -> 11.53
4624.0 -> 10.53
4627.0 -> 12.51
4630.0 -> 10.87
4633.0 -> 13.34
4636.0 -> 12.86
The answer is 3.0 angstrom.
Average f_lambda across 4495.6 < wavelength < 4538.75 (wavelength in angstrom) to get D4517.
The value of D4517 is 12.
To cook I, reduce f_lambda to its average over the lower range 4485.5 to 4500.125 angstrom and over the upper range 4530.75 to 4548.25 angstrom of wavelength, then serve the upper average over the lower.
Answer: 0.9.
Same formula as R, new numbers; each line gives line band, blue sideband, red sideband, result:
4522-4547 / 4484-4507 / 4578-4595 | 1.48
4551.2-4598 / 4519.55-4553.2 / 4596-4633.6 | -1.55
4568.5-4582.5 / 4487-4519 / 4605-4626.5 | -0.88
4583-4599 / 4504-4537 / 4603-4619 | -0.49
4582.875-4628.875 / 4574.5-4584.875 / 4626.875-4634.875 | 1.50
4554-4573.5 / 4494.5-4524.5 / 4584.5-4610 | 0.47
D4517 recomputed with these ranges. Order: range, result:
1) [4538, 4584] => 11.7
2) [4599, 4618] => 11.6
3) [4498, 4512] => 12.4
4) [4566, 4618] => 12.1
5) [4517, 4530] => 11.6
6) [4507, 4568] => 11.6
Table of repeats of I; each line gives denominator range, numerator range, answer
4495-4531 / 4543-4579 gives 0.97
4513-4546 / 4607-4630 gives 1.01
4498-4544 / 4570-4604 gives 1.02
